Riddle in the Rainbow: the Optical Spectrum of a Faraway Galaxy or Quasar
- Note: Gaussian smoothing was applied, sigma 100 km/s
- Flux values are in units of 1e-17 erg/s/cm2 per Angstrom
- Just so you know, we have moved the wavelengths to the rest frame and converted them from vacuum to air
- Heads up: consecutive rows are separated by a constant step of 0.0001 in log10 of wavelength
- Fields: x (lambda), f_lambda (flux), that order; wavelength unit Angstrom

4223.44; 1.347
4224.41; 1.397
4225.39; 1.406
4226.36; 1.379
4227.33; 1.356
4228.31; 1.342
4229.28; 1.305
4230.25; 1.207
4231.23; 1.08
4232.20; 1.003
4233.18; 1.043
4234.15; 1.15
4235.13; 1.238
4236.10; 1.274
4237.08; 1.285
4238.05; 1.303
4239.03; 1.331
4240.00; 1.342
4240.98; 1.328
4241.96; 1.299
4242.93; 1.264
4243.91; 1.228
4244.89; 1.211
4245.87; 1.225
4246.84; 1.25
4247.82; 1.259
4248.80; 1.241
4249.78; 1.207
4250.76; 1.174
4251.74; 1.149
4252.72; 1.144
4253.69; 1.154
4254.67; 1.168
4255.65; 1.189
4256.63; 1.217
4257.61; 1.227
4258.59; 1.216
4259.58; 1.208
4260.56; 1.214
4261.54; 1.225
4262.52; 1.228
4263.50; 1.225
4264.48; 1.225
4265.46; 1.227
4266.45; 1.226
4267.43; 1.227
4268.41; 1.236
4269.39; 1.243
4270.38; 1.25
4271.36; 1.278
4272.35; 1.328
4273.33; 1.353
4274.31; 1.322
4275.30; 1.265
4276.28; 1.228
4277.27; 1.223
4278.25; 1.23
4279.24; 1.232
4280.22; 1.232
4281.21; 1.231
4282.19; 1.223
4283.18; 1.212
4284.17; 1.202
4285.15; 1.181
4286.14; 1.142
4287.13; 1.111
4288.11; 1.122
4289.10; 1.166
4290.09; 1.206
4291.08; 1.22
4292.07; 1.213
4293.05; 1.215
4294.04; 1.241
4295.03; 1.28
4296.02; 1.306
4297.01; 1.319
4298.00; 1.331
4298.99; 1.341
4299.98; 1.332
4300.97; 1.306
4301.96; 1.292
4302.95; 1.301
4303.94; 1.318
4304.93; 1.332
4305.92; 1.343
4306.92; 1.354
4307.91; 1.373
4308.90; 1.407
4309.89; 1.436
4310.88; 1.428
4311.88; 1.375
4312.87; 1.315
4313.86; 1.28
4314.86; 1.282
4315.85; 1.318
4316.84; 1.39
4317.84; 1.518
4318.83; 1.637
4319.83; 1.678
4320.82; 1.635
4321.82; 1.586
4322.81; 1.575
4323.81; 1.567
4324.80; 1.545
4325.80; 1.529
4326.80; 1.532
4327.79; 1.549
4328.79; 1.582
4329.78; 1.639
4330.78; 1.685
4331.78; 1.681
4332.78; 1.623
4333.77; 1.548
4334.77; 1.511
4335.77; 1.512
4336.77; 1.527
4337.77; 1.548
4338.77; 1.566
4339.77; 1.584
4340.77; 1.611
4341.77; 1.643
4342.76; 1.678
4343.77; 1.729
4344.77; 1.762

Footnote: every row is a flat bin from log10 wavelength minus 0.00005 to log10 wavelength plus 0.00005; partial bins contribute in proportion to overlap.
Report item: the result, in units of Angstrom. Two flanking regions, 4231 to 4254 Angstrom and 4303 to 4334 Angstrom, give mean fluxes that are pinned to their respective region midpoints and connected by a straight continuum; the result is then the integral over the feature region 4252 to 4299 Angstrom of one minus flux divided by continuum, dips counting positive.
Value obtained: 3.7 Angstrom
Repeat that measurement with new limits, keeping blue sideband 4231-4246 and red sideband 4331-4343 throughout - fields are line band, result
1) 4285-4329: 3.4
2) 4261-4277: 1.0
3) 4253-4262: 0.7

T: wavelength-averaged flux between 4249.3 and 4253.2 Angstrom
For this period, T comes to 1.17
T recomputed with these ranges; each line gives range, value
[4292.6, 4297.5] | 1.27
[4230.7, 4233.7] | 1.04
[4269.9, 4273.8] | 1.3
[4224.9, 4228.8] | 1.37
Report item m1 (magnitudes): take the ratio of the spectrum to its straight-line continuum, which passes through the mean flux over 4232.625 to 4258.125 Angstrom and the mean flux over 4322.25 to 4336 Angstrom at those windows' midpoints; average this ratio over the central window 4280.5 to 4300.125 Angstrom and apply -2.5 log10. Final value 0.15 mag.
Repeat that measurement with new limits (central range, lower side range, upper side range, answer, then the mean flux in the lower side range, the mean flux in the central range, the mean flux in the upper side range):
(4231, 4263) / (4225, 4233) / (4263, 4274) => 0.03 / 1.25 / 1.22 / 1.26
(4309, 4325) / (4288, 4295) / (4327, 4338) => -0.02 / 1.21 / 1.47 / 1.58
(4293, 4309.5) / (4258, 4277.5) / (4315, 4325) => 0.09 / 1.25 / 1.32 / 1.54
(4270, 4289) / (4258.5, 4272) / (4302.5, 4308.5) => 0.03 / 1.23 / 1.23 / 1.34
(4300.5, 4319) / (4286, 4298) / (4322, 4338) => 0.02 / 1.22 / 1.36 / 1.57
